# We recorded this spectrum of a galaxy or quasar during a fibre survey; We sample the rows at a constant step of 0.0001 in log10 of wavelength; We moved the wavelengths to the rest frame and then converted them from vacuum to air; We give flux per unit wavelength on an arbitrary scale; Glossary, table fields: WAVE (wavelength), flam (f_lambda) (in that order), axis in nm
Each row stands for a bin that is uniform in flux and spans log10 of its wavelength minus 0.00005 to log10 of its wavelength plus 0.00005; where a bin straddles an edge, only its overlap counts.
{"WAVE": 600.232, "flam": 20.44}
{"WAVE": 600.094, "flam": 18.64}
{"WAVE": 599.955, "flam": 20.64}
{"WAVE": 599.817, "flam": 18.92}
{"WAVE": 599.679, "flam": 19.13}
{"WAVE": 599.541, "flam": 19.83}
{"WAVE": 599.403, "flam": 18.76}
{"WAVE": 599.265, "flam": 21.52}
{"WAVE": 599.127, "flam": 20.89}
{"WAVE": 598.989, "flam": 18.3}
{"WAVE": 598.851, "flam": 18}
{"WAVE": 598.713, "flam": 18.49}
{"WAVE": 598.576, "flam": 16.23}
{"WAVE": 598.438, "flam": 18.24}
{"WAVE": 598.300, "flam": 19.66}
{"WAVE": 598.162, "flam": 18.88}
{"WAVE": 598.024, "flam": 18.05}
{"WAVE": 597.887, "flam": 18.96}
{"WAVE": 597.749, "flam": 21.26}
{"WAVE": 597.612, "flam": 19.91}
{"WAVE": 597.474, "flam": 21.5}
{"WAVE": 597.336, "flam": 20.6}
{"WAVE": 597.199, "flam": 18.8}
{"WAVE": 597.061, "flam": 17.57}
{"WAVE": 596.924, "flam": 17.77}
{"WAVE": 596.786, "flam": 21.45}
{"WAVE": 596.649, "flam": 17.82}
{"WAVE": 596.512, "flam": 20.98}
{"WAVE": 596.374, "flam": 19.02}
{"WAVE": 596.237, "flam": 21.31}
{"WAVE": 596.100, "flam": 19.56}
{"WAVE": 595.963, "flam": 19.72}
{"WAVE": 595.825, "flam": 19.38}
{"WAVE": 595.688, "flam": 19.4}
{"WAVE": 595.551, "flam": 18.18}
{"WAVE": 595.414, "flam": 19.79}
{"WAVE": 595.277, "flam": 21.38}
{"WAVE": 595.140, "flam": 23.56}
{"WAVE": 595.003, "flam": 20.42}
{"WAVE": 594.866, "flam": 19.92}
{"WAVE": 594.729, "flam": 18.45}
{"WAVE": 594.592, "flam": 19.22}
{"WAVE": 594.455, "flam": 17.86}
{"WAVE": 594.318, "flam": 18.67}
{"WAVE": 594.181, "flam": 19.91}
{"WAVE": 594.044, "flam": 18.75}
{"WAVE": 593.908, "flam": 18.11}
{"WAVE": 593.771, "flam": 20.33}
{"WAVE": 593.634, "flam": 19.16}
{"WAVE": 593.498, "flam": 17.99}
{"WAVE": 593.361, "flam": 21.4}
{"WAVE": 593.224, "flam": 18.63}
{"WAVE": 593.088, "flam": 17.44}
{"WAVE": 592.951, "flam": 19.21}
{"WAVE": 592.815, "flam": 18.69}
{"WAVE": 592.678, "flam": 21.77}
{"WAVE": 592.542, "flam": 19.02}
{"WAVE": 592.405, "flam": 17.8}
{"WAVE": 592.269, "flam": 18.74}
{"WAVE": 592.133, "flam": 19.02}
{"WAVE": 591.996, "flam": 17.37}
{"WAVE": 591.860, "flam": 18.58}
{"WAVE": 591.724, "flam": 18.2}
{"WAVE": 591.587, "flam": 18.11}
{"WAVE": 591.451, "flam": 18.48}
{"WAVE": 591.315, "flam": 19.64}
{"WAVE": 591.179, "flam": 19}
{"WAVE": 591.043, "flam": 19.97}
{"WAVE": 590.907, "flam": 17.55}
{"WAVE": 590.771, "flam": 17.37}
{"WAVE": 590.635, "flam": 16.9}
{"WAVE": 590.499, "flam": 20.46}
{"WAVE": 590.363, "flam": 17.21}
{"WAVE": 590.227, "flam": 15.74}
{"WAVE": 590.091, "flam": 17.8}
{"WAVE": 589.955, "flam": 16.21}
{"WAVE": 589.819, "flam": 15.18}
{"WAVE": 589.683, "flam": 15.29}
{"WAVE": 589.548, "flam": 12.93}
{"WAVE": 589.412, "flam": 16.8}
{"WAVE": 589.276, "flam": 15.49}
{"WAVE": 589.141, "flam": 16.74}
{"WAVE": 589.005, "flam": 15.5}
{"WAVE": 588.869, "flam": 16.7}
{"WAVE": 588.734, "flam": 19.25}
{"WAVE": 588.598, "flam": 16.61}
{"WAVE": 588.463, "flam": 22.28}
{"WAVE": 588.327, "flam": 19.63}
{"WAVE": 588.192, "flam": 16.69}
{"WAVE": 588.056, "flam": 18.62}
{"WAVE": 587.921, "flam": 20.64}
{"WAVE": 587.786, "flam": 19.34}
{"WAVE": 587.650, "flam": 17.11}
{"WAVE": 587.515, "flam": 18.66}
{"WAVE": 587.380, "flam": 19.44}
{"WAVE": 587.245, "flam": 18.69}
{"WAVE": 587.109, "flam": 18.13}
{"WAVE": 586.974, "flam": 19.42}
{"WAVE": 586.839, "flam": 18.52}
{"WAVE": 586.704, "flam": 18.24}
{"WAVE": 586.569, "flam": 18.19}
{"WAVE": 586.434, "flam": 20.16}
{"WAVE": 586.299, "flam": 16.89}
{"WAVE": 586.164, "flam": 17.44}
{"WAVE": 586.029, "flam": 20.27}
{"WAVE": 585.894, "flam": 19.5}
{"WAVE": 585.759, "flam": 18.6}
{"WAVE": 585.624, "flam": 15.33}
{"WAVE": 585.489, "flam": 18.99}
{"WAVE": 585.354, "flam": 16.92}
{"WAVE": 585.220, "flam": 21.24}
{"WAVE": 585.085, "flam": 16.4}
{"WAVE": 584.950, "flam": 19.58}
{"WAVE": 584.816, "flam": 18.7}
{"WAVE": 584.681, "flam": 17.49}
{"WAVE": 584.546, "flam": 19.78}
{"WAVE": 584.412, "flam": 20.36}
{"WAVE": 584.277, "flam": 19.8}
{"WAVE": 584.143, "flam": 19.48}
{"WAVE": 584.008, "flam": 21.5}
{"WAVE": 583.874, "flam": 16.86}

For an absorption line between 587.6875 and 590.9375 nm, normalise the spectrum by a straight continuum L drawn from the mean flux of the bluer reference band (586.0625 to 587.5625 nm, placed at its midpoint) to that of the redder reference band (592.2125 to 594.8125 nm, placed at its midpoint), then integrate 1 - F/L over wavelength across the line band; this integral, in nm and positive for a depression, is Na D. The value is 0.237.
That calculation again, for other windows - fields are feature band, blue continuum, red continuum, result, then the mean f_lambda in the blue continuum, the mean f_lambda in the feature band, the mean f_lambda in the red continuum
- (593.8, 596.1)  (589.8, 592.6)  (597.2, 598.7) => -0.101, 18.1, 19.6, 19.3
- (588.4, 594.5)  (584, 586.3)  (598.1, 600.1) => 0.268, 18.8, 18.1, 19.1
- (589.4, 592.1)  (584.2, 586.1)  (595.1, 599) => 0.228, 18.8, 17.5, 19.4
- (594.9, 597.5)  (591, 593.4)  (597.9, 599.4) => -0.140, 18.9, 19.9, 18.8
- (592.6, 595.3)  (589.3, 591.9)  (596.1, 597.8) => -0.121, 17.4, 19.5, 19.8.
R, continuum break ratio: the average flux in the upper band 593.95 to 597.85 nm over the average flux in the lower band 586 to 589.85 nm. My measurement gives 1.1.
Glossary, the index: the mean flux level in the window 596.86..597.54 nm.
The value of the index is 19.3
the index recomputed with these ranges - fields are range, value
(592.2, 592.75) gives 19.3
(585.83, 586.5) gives 18.8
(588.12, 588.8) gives 18.9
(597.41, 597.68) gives 20.7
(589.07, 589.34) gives 16.1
